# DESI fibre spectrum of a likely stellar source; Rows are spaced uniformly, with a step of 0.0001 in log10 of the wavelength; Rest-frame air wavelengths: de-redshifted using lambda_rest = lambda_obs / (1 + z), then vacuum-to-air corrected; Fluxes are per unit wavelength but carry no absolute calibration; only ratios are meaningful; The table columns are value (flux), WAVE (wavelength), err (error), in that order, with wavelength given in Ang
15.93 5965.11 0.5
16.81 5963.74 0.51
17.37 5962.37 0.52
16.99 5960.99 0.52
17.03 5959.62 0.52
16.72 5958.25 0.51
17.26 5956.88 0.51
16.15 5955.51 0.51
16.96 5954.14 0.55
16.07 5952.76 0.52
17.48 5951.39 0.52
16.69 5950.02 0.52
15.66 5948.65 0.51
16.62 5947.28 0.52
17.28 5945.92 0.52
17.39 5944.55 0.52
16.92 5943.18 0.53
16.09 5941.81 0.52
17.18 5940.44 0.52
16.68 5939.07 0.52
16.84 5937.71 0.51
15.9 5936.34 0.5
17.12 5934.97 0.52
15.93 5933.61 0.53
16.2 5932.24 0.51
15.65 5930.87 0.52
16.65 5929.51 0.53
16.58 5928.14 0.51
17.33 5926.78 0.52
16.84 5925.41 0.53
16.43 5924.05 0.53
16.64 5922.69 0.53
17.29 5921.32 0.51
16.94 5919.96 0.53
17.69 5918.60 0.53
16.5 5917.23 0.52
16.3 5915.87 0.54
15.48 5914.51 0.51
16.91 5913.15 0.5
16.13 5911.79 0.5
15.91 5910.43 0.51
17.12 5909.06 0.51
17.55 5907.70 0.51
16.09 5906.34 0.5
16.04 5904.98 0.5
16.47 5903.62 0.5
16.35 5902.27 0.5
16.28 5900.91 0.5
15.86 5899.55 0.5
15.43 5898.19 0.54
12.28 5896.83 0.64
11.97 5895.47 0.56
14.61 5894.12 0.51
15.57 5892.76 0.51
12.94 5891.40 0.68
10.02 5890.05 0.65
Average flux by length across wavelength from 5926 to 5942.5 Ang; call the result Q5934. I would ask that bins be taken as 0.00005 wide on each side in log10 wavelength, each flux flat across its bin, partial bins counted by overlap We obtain 16.5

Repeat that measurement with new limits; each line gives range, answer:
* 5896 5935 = 16.3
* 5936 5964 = 16.8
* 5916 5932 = 16.7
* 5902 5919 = 16.5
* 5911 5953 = 16.6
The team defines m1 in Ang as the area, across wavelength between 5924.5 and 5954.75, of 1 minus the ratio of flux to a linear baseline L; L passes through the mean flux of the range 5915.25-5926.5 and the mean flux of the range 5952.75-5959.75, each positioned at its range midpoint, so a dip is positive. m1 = 0.3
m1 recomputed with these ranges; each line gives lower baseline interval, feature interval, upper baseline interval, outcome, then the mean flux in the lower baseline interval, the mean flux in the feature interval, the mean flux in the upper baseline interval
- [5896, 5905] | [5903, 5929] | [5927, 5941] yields -1.17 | 15.4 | 16.6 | 16.5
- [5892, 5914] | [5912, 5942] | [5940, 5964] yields -0.71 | 15.6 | 16.6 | 16.8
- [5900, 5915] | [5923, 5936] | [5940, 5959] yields 0.05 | 16.4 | 16.5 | 16.7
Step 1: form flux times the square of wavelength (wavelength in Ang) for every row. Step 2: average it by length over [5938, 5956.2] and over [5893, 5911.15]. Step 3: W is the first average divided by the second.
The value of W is 1.1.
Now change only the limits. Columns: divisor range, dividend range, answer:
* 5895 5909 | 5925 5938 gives 1.07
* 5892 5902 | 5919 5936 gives 1.15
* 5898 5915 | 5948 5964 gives 1.04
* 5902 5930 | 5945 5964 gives 1.02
